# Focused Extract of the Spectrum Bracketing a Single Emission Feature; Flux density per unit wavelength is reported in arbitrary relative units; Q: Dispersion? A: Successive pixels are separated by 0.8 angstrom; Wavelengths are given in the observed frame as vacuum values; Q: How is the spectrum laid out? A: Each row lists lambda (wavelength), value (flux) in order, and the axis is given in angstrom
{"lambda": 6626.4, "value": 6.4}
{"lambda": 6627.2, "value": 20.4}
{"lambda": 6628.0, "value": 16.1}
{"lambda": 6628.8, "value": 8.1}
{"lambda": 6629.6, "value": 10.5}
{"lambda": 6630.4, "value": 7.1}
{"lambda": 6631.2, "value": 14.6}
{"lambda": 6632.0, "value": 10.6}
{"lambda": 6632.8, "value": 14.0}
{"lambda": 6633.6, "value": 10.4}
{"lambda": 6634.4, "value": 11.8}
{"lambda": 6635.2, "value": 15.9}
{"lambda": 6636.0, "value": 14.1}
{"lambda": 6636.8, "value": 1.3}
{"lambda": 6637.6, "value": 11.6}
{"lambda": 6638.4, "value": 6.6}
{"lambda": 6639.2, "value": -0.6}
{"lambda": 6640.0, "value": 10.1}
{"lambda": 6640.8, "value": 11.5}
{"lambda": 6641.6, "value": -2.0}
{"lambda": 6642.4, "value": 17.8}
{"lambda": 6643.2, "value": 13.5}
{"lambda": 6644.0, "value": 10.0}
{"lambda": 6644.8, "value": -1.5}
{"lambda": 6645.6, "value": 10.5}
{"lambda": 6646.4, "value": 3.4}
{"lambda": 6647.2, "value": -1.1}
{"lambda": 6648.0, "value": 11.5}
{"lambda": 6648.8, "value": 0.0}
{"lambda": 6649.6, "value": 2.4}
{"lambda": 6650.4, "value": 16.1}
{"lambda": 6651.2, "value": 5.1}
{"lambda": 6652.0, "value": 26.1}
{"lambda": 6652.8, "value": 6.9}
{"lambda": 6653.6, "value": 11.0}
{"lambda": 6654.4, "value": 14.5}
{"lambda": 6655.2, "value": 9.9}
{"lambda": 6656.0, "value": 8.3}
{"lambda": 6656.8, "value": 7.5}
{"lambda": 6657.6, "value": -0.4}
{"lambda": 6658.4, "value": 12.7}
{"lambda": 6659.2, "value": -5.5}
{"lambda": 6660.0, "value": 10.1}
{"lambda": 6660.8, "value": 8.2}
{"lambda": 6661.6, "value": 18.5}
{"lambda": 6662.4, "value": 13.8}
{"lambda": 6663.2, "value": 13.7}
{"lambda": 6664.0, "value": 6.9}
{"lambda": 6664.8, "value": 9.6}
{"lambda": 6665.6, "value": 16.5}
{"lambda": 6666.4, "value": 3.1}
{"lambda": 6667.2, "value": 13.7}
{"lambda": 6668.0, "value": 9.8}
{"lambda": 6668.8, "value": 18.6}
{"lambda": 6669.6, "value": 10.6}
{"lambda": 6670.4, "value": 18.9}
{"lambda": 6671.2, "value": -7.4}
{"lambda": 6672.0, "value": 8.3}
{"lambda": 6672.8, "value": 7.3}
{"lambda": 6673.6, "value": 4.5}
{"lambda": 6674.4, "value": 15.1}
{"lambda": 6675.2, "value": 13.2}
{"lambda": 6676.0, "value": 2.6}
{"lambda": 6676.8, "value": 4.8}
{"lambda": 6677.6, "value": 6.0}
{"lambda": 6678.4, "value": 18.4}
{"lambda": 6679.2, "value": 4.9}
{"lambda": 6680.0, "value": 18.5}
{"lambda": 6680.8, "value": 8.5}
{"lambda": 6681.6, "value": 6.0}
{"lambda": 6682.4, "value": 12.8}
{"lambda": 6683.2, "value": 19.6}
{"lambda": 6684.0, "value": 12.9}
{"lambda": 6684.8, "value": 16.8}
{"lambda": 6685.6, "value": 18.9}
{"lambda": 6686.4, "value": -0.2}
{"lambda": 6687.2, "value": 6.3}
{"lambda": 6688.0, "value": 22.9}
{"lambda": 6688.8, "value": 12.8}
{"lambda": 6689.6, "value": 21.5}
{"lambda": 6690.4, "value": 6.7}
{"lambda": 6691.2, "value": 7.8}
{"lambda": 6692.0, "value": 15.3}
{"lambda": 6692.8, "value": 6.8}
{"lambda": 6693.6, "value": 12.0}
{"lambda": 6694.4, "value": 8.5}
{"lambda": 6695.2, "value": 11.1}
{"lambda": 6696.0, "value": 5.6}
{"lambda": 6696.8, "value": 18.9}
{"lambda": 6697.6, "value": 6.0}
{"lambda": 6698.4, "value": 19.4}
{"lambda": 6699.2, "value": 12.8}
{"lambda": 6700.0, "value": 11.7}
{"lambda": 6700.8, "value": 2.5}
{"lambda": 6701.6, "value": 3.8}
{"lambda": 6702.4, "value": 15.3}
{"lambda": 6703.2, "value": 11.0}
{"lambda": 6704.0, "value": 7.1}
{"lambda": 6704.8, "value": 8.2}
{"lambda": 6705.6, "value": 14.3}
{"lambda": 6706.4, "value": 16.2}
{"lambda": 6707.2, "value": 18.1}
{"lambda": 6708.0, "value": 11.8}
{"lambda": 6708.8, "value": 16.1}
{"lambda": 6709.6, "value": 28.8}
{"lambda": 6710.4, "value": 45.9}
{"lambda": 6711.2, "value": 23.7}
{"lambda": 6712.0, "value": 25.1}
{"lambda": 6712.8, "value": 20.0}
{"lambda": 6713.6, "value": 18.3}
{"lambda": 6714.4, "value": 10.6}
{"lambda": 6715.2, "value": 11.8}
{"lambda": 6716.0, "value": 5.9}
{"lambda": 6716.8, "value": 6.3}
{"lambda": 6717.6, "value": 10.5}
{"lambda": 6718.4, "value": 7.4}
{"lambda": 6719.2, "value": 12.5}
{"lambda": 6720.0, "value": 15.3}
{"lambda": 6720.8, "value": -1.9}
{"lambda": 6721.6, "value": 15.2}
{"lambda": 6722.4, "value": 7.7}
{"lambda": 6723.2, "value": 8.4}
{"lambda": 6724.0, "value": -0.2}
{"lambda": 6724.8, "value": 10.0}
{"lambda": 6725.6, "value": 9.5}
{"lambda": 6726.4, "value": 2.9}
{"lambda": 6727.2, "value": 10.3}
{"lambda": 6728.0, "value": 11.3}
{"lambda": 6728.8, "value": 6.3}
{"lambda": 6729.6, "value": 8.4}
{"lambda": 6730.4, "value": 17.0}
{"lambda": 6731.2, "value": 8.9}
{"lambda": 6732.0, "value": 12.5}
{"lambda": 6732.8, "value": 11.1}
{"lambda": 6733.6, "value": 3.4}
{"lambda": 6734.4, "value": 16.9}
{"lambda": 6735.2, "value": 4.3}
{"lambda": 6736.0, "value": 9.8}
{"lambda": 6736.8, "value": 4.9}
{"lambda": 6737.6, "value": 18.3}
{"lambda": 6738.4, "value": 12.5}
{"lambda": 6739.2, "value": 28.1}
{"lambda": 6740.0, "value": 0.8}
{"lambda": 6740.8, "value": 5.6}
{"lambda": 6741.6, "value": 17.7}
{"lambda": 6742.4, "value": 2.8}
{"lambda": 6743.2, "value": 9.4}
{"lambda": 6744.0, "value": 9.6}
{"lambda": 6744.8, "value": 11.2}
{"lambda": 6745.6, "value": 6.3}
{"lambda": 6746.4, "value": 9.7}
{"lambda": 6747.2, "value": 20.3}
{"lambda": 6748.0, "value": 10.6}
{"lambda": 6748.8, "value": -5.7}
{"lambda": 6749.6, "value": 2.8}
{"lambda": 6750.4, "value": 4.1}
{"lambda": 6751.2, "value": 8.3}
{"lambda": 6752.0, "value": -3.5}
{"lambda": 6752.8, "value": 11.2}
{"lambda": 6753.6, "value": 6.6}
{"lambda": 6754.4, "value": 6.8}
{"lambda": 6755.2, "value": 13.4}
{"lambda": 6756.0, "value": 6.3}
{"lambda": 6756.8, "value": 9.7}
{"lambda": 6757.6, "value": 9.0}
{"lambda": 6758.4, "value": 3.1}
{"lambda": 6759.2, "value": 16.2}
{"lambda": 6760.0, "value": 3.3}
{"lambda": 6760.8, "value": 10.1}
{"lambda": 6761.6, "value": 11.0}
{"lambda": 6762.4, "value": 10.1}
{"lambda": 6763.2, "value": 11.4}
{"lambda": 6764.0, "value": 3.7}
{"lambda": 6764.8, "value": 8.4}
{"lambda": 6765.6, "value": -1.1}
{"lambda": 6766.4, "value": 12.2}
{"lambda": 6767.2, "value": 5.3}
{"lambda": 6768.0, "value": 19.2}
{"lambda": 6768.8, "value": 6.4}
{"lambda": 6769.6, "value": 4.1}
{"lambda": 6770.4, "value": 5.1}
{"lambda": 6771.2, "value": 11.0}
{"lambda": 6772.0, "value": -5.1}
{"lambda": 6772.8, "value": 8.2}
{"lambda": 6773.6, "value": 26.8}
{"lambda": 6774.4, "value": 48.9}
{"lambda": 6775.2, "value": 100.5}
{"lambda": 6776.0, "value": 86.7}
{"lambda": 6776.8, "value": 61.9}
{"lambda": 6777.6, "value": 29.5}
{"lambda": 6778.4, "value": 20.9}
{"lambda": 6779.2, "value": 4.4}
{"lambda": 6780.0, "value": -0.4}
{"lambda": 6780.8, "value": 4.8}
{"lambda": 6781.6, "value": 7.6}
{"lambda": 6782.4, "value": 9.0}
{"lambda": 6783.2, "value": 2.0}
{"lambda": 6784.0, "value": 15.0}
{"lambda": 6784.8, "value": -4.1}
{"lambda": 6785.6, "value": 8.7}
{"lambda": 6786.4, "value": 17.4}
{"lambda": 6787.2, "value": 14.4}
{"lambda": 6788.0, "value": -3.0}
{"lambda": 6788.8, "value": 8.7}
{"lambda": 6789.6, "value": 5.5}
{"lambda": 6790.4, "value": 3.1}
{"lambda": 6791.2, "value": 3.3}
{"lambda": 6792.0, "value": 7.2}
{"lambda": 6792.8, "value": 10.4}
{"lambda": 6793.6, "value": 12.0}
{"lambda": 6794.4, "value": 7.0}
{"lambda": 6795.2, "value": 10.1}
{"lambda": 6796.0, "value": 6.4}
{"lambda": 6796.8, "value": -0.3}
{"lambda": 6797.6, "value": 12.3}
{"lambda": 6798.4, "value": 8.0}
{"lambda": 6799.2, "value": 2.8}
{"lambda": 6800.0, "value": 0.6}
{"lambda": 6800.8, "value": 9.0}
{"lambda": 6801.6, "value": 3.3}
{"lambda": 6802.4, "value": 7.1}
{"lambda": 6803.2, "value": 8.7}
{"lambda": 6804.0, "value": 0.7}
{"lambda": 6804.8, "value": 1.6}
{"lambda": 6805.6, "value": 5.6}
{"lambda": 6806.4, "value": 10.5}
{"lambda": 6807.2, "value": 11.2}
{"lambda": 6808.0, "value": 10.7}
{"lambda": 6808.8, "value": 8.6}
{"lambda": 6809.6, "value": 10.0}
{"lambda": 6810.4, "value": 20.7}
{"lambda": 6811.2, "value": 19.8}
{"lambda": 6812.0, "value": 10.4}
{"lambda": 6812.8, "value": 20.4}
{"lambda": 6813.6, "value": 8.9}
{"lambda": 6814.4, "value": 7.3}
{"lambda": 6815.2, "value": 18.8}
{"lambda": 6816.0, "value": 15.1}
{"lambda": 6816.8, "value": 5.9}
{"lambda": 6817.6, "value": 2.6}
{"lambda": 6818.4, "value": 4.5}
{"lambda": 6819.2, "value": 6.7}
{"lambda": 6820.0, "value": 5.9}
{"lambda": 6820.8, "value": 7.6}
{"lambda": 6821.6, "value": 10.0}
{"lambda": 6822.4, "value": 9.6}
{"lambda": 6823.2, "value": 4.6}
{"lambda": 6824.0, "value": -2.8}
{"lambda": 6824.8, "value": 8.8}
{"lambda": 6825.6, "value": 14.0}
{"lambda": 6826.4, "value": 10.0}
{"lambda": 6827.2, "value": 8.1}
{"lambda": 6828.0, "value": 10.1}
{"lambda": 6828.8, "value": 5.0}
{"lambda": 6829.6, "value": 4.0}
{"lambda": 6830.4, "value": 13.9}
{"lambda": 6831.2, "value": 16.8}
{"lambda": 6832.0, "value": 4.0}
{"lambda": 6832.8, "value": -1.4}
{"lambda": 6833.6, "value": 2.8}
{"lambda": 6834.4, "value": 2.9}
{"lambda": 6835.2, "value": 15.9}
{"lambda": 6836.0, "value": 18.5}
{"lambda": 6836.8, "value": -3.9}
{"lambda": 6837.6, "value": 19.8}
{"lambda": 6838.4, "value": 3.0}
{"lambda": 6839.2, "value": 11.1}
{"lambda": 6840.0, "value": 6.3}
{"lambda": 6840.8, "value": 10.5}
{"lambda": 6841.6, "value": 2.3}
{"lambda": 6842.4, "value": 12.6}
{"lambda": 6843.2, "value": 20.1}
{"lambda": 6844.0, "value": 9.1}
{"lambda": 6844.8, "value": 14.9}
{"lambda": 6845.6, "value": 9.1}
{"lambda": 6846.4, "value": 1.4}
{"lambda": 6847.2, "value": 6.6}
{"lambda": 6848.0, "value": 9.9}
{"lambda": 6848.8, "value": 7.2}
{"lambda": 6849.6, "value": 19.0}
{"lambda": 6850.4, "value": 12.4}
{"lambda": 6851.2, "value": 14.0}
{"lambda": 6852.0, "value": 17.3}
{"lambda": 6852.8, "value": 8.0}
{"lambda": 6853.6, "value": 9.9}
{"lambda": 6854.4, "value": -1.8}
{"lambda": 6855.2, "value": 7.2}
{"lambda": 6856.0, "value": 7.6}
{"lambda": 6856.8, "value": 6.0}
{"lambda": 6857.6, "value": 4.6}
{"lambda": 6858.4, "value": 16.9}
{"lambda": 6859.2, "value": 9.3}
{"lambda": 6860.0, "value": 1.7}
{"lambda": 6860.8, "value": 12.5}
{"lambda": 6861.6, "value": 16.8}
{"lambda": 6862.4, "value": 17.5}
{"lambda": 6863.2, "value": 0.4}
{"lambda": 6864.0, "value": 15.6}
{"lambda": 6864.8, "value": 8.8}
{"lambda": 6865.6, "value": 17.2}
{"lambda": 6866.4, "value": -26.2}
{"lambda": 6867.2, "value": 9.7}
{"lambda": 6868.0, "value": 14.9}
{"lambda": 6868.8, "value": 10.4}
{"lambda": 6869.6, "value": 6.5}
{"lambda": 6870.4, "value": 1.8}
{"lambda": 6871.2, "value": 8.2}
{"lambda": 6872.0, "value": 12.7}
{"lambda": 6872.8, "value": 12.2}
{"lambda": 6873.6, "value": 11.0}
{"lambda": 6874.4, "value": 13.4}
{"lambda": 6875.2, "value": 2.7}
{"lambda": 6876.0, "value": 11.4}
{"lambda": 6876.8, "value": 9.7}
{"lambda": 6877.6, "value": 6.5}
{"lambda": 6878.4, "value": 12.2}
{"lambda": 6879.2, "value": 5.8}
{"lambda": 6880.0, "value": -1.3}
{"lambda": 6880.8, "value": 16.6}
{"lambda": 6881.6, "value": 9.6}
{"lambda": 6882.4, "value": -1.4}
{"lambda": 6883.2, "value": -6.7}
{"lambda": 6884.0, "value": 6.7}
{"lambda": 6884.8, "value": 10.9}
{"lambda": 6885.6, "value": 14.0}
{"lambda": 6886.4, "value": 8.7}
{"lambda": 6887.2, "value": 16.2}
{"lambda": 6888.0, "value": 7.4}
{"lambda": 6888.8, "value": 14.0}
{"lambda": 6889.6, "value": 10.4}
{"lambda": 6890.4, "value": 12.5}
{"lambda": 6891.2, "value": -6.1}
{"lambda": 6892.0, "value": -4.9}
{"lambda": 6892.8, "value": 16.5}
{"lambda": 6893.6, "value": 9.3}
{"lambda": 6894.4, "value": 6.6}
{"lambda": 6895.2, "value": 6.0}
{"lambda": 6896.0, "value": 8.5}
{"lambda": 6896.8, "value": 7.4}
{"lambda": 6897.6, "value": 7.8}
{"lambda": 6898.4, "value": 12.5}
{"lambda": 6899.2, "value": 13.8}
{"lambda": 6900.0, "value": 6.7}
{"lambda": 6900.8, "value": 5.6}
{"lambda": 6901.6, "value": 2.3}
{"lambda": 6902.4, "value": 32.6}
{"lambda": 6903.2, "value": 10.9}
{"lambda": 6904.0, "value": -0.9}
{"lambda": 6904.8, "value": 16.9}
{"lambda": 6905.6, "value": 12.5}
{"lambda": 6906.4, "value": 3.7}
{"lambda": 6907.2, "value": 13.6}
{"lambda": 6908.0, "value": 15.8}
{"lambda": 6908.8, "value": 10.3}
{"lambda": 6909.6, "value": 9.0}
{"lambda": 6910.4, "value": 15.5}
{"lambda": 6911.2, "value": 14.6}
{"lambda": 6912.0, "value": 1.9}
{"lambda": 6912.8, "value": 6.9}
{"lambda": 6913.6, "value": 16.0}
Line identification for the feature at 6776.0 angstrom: [O III]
